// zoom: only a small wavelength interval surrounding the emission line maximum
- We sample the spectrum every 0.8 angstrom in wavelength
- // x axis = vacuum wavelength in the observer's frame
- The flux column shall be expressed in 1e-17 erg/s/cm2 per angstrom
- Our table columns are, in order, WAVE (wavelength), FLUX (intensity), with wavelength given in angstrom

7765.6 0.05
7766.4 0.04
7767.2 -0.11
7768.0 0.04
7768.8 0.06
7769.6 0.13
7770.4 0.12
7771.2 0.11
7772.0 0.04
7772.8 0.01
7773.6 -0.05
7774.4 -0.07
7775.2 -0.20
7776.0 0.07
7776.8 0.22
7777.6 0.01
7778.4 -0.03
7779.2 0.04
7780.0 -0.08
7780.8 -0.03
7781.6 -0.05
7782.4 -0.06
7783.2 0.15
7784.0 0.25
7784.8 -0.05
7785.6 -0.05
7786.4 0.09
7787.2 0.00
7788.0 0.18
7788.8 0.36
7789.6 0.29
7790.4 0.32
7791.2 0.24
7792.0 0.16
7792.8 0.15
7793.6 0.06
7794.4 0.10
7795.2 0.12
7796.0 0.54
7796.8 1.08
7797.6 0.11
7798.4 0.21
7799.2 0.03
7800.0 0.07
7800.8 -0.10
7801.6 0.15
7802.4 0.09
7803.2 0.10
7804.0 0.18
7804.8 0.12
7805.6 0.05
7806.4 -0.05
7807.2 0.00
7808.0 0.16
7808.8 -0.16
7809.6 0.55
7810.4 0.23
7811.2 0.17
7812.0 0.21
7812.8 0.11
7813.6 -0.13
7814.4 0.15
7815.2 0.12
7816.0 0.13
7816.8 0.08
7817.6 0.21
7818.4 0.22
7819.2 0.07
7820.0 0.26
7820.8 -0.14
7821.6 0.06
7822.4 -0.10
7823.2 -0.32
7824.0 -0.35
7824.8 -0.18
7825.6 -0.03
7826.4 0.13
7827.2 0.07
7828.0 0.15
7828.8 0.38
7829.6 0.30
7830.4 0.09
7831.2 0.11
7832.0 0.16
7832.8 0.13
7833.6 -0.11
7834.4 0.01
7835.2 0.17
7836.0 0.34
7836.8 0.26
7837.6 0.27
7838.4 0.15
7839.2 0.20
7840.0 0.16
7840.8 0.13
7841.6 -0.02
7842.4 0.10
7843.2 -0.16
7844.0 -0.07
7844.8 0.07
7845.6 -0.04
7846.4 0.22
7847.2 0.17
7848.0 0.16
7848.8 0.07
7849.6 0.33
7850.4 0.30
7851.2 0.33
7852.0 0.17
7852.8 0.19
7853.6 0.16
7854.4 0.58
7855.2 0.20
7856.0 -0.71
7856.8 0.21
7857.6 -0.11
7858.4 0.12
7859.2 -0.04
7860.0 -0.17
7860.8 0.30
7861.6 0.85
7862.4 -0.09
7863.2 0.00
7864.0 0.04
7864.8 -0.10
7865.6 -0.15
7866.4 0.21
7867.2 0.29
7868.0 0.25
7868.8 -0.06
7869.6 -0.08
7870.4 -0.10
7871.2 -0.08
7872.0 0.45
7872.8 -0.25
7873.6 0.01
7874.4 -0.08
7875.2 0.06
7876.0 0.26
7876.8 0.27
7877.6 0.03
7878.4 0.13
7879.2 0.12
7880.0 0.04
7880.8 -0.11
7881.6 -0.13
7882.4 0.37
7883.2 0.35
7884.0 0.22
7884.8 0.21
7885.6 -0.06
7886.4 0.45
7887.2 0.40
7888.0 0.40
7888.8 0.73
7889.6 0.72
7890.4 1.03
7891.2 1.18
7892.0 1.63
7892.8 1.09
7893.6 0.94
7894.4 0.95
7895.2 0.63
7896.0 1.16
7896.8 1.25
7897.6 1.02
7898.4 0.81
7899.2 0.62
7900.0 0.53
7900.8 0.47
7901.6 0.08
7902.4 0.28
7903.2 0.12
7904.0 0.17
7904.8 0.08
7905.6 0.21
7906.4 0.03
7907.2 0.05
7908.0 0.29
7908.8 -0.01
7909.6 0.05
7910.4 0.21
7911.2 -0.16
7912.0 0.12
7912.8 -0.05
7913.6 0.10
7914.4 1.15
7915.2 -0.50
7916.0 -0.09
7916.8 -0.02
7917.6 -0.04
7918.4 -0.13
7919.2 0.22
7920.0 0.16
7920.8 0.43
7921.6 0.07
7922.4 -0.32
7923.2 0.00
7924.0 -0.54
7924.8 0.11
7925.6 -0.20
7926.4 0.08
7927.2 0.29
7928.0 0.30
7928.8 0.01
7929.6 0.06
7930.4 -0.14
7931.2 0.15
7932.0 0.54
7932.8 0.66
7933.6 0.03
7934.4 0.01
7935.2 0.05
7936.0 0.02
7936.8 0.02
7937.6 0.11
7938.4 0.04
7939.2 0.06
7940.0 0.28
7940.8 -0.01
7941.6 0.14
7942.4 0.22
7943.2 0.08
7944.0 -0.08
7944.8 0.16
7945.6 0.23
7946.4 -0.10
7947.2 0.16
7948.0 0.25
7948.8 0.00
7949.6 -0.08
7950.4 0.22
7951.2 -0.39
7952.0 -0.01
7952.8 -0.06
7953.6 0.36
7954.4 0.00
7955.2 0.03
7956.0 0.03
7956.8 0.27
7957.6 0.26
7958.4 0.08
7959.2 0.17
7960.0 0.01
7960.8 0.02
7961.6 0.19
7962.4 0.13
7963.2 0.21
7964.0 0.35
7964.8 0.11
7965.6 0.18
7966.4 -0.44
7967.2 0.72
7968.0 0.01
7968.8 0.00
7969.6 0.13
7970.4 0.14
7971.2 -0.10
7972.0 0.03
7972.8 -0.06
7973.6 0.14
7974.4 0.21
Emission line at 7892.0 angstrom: [O II] 3727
